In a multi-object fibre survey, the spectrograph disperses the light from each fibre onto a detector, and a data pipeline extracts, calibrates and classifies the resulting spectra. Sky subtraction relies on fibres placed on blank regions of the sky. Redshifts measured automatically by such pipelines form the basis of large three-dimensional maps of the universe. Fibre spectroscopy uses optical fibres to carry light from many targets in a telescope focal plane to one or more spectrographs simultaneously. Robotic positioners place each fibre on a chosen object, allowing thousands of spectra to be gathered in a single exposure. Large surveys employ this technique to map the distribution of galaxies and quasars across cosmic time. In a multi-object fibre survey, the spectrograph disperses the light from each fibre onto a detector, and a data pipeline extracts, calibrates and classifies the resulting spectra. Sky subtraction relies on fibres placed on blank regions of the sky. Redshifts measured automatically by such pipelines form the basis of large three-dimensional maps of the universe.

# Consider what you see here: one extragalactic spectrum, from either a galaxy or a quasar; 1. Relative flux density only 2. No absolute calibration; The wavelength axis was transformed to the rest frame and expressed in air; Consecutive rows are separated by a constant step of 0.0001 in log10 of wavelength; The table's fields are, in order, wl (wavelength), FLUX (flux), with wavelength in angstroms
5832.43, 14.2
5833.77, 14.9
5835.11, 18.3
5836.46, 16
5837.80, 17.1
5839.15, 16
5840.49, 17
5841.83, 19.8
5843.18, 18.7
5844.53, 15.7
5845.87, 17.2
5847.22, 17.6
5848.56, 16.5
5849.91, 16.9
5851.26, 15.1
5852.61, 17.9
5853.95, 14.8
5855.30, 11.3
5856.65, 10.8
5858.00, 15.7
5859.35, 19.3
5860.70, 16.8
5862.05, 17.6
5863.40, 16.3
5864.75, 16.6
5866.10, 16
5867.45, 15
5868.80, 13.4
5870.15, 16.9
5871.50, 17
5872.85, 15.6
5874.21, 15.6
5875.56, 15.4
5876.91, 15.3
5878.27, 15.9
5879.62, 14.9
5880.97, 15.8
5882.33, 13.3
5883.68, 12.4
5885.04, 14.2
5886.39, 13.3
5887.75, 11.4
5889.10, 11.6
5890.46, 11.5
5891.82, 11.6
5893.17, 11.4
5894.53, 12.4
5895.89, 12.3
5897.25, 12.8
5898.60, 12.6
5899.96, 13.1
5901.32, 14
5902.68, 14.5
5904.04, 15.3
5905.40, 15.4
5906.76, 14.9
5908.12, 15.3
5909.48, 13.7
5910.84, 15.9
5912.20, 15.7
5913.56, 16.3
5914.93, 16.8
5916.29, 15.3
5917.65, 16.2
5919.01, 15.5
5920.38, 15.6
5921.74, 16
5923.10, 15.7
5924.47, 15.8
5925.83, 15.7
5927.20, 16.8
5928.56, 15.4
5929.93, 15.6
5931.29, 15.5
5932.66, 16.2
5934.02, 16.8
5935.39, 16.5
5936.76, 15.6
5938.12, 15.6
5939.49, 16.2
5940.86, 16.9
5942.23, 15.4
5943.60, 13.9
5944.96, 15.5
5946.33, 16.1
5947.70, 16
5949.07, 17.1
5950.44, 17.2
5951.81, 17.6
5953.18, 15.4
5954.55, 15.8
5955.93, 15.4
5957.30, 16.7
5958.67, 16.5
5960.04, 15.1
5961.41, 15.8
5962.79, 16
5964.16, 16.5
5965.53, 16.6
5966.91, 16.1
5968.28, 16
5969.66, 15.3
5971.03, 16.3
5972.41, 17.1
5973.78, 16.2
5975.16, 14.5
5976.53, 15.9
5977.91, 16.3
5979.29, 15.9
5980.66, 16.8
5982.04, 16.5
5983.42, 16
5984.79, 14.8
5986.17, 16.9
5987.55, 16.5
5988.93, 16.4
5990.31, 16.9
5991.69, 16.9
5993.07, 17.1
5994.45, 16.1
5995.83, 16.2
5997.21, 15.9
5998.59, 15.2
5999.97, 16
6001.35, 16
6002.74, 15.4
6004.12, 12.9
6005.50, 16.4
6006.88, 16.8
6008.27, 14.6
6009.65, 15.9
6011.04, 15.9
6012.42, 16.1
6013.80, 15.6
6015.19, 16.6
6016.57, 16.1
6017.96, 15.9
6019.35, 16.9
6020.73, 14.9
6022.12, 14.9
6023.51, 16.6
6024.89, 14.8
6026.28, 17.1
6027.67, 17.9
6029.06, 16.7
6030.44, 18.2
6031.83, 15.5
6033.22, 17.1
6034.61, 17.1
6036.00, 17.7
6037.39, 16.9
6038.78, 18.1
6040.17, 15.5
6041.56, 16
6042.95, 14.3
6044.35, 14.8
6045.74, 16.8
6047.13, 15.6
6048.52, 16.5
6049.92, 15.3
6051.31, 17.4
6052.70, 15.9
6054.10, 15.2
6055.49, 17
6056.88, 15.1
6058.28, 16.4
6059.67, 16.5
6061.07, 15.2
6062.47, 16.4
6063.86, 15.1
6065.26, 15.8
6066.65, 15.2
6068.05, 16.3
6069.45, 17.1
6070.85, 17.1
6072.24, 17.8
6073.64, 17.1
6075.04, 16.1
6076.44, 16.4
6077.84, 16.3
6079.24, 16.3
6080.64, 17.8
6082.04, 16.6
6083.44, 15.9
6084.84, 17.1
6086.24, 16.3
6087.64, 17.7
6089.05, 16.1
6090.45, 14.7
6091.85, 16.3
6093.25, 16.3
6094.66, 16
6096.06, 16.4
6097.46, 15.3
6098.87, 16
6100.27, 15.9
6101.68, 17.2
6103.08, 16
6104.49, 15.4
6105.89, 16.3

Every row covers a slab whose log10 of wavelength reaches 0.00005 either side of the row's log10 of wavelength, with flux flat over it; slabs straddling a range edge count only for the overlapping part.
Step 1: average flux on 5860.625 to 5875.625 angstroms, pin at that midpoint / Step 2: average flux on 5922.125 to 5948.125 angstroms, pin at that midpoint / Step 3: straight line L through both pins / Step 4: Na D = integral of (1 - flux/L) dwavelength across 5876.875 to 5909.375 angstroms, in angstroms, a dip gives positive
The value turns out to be 5.0 angstroms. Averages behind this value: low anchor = 16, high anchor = 15.9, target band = 13.5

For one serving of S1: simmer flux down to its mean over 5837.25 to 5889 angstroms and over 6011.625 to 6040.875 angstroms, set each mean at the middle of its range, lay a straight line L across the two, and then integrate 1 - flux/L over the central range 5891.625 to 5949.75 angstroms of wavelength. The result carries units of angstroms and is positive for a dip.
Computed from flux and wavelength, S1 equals 2.8 angstroms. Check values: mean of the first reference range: 15.6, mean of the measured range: 15.2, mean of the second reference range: 16.5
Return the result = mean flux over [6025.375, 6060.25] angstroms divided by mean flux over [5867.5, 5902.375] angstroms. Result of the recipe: 1.19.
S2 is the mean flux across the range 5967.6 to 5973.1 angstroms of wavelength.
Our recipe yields 16.2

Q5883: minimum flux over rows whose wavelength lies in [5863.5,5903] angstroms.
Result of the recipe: 11.4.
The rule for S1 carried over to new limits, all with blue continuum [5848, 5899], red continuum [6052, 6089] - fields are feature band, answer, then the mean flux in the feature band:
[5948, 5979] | -1.5 angstroms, 16.1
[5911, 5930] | -1.1 angstroms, 15.9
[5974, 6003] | -0.9 angstroms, 16.1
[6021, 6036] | -0.6 angstroms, 16.6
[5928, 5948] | -0.9 angstroms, 15.8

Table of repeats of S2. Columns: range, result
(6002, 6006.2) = 14.9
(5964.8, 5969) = 16.2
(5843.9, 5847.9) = 16.9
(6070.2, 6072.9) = 17.5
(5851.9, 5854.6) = 16.4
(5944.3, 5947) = 15.8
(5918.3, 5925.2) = 15.7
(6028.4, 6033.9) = 16.9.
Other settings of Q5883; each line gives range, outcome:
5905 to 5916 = 13.7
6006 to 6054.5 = 14.3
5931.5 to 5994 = 13.9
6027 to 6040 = 15.5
